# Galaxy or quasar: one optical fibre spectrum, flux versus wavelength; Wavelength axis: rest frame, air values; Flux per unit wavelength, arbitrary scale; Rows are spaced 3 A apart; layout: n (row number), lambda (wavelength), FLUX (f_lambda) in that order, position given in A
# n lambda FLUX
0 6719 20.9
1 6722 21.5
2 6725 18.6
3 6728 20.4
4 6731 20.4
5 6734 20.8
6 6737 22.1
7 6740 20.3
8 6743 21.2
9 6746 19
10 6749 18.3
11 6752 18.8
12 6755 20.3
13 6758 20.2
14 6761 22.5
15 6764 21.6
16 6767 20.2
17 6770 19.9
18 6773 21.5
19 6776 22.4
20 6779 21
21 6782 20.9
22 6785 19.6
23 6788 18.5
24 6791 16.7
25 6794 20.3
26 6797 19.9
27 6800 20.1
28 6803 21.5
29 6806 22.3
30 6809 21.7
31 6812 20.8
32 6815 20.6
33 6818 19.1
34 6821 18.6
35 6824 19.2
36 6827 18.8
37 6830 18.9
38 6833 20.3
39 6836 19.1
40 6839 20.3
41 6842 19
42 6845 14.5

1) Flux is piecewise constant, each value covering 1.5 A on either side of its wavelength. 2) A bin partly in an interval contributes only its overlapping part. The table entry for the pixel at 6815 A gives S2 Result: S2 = 20.6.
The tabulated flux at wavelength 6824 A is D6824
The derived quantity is 19.2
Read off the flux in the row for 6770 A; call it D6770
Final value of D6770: 19.9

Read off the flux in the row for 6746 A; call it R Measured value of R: 19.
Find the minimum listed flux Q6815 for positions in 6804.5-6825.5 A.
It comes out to 18.6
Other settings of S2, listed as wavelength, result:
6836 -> 19.1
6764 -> 21.6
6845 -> 14.5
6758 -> 20.2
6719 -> 20.9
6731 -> 20.4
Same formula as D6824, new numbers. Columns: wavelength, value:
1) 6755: 20.3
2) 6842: 19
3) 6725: 18.6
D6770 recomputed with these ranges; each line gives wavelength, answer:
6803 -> 21.5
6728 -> 20.4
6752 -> 18.8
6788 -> 18.5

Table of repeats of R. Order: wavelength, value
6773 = 21.5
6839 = 20.3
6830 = 18.9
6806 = 22.3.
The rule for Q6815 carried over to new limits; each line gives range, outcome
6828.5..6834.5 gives 18.9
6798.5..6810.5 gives 20.1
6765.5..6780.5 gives 19.9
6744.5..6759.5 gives 18.3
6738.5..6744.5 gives 20.3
